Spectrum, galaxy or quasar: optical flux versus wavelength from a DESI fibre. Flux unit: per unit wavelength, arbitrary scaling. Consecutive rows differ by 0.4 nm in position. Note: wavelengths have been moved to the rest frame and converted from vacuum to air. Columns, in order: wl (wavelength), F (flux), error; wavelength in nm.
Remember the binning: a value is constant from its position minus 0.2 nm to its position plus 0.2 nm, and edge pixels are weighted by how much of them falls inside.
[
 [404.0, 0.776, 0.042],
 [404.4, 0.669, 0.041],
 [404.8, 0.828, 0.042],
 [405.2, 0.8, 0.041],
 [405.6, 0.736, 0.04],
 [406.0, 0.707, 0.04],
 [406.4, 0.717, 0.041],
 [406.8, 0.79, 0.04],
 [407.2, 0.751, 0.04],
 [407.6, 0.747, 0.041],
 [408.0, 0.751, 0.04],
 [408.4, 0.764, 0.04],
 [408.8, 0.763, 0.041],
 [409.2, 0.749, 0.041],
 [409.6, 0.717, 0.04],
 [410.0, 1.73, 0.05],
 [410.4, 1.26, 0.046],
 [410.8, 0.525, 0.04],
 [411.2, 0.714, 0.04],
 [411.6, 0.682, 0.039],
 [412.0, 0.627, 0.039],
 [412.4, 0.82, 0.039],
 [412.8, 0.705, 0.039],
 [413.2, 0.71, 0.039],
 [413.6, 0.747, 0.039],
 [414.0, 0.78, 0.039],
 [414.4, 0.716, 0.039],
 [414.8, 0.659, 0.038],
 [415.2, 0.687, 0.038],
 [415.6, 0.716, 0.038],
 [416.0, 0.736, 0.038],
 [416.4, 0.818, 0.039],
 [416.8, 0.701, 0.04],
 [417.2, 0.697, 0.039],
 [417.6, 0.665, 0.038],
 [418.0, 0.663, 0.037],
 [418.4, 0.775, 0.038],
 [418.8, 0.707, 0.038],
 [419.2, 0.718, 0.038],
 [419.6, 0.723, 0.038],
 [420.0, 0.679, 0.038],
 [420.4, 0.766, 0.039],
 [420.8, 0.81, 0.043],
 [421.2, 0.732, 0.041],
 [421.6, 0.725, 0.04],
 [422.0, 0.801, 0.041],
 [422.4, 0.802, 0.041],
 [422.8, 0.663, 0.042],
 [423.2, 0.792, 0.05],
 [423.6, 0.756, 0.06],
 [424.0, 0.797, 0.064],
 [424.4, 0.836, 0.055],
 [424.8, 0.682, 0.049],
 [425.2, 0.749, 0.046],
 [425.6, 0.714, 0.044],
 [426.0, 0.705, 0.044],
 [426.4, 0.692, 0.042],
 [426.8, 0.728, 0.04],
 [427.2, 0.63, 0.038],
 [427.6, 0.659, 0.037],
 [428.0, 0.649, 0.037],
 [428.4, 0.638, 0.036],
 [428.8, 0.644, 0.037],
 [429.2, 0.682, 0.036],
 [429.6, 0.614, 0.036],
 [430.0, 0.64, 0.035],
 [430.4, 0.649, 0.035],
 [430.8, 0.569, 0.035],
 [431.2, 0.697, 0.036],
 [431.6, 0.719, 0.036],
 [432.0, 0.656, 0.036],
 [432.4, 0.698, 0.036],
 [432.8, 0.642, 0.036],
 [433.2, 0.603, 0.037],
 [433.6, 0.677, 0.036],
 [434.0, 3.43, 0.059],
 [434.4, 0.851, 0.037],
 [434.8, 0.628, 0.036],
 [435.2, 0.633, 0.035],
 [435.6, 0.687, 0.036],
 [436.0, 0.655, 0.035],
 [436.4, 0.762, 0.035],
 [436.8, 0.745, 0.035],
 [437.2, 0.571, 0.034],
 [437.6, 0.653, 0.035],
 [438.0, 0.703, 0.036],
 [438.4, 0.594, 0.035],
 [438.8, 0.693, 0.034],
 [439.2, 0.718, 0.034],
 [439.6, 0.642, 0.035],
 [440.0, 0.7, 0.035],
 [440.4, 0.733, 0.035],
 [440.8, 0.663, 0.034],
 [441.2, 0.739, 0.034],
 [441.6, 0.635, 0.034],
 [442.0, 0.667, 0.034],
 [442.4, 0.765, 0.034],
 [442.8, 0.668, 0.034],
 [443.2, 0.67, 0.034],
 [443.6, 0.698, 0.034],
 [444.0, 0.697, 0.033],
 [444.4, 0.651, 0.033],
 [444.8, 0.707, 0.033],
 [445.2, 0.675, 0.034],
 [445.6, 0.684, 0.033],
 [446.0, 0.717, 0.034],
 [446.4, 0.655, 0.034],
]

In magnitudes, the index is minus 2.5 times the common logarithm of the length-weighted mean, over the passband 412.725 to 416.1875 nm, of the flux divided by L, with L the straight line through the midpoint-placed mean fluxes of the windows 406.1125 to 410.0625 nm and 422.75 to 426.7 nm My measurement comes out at 0.10 mag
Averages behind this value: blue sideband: 0.814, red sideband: 0.741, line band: 0.718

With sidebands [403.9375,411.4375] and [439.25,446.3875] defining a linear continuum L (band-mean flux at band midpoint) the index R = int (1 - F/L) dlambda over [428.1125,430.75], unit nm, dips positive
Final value 0.35 nm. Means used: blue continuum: 0.816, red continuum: 0.689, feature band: 0.64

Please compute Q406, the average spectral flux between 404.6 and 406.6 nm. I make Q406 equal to 0.758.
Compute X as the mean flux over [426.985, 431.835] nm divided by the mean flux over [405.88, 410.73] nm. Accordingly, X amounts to 0.75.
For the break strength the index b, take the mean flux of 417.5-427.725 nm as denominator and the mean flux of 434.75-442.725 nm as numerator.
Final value 0.93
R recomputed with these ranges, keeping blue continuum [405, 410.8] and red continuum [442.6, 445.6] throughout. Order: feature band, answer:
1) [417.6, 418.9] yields 0.15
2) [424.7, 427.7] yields 0.26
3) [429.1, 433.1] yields 0.46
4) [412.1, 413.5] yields 0.15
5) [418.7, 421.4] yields 0.19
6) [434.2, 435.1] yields 0.00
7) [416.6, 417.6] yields 0.14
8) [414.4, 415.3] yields 0.15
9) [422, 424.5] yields 0.00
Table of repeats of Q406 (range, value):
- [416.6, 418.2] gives 0.682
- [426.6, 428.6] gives 0.661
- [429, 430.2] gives 0.645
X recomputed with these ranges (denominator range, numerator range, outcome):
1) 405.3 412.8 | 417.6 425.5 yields 0.92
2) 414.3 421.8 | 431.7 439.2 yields 1.14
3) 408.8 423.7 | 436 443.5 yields 0.89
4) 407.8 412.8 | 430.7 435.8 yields 1.06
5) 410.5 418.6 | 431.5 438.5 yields 1.17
